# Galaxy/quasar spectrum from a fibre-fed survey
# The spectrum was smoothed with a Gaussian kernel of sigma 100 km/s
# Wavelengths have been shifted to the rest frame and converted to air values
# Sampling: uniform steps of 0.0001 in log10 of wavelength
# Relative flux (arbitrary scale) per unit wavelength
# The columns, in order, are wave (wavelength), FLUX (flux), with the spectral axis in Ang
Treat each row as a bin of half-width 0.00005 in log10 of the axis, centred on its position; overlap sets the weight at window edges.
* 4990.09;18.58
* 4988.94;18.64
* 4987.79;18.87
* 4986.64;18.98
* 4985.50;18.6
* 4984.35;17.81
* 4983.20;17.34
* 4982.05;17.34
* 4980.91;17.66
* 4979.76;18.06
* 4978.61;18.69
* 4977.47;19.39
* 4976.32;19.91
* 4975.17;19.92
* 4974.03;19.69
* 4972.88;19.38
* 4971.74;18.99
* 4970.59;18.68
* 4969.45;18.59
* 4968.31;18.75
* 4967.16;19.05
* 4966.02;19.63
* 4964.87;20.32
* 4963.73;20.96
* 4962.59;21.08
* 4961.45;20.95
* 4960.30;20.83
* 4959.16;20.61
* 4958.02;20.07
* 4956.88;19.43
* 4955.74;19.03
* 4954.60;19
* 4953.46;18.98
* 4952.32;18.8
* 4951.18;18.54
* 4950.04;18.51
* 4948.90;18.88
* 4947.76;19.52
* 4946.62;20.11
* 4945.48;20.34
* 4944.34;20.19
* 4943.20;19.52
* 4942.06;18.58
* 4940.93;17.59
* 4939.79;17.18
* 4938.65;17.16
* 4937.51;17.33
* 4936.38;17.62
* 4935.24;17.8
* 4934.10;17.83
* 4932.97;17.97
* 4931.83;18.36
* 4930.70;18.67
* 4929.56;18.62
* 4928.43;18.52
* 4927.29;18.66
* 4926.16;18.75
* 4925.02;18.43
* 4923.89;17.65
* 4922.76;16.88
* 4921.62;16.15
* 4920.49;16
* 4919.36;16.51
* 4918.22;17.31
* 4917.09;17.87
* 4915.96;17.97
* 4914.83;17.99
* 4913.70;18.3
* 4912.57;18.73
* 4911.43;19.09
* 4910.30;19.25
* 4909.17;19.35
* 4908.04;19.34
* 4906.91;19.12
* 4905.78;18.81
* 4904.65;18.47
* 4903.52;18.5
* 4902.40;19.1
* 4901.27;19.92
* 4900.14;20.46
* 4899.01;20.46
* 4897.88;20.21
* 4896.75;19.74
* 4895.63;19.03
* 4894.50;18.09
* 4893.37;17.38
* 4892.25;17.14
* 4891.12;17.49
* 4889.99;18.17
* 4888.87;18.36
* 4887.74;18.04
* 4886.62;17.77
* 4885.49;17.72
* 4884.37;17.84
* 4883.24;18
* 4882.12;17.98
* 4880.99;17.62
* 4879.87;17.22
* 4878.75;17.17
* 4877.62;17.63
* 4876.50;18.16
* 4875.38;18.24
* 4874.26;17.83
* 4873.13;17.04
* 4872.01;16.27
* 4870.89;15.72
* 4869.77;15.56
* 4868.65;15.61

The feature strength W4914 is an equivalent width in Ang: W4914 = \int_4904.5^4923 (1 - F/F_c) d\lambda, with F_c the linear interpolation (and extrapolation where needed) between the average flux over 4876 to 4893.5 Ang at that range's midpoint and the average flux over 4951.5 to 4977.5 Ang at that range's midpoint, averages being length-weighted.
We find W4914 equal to 0.3 Ang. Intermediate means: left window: 17.7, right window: 19.6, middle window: 18.1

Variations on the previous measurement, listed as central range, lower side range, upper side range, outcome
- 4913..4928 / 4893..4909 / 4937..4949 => 1.1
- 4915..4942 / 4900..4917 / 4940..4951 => 1.9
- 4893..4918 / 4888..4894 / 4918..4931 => -1.8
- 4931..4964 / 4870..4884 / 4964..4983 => -0.8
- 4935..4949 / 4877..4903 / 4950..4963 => 0.6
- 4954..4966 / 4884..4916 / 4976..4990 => -1.1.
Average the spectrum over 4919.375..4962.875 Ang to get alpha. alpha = 18.6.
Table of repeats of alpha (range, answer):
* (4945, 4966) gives 19.8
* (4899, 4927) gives 18.4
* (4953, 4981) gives 19.5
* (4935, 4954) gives 18.6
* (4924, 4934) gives 18.4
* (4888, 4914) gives 18.9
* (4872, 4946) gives 18.2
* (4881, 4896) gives 17.9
